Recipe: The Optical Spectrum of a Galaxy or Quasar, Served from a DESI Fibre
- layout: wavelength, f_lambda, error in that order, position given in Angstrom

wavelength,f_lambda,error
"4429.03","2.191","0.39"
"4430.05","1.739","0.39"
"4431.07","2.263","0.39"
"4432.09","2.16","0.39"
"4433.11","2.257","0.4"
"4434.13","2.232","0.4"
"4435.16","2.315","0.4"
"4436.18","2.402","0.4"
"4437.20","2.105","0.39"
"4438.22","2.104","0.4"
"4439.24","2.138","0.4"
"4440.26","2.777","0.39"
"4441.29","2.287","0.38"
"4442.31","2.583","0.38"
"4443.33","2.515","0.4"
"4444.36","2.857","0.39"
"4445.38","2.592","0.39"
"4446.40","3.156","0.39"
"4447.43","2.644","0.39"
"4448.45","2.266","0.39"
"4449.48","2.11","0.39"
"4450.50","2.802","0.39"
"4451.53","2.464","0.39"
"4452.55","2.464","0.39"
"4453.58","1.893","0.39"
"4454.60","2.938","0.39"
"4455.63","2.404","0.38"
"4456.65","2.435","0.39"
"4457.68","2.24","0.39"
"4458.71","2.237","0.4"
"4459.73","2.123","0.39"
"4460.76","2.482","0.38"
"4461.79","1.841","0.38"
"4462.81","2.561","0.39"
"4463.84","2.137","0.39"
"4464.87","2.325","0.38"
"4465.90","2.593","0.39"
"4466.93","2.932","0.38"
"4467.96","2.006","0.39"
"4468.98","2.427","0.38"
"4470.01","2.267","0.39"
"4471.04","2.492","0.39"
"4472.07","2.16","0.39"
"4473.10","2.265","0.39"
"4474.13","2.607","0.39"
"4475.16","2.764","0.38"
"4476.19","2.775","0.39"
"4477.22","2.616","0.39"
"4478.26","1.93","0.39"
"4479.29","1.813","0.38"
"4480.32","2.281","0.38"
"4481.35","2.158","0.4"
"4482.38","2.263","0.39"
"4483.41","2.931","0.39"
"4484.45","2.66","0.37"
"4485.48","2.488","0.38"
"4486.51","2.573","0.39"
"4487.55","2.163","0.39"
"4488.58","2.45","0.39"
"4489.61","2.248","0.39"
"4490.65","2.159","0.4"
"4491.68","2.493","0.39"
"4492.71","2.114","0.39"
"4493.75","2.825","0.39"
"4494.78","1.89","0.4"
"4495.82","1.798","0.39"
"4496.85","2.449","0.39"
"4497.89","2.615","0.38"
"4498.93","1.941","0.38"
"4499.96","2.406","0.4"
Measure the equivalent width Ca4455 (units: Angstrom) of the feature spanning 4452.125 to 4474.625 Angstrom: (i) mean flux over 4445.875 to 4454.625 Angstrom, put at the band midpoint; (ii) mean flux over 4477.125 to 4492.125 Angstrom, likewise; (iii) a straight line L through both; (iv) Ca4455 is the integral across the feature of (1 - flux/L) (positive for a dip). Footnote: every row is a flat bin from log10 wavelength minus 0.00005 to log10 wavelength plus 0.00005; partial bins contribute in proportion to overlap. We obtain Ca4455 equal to 0.8 Angstrom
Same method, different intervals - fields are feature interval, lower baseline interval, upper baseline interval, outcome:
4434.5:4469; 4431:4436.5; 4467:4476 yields -1.16 Angstrom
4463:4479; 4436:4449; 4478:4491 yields -0.22 Angstrom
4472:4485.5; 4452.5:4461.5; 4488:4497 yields -0.71 Angstrom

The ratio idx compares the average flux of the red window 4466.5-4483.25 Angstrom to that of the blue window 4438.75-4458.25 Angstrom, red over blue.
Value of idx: 0.9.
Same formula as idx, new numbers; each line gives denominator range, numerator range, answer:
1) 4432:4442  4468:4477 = 1.07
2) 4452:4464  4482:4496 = 1.02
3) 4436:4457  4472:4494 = 0.97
